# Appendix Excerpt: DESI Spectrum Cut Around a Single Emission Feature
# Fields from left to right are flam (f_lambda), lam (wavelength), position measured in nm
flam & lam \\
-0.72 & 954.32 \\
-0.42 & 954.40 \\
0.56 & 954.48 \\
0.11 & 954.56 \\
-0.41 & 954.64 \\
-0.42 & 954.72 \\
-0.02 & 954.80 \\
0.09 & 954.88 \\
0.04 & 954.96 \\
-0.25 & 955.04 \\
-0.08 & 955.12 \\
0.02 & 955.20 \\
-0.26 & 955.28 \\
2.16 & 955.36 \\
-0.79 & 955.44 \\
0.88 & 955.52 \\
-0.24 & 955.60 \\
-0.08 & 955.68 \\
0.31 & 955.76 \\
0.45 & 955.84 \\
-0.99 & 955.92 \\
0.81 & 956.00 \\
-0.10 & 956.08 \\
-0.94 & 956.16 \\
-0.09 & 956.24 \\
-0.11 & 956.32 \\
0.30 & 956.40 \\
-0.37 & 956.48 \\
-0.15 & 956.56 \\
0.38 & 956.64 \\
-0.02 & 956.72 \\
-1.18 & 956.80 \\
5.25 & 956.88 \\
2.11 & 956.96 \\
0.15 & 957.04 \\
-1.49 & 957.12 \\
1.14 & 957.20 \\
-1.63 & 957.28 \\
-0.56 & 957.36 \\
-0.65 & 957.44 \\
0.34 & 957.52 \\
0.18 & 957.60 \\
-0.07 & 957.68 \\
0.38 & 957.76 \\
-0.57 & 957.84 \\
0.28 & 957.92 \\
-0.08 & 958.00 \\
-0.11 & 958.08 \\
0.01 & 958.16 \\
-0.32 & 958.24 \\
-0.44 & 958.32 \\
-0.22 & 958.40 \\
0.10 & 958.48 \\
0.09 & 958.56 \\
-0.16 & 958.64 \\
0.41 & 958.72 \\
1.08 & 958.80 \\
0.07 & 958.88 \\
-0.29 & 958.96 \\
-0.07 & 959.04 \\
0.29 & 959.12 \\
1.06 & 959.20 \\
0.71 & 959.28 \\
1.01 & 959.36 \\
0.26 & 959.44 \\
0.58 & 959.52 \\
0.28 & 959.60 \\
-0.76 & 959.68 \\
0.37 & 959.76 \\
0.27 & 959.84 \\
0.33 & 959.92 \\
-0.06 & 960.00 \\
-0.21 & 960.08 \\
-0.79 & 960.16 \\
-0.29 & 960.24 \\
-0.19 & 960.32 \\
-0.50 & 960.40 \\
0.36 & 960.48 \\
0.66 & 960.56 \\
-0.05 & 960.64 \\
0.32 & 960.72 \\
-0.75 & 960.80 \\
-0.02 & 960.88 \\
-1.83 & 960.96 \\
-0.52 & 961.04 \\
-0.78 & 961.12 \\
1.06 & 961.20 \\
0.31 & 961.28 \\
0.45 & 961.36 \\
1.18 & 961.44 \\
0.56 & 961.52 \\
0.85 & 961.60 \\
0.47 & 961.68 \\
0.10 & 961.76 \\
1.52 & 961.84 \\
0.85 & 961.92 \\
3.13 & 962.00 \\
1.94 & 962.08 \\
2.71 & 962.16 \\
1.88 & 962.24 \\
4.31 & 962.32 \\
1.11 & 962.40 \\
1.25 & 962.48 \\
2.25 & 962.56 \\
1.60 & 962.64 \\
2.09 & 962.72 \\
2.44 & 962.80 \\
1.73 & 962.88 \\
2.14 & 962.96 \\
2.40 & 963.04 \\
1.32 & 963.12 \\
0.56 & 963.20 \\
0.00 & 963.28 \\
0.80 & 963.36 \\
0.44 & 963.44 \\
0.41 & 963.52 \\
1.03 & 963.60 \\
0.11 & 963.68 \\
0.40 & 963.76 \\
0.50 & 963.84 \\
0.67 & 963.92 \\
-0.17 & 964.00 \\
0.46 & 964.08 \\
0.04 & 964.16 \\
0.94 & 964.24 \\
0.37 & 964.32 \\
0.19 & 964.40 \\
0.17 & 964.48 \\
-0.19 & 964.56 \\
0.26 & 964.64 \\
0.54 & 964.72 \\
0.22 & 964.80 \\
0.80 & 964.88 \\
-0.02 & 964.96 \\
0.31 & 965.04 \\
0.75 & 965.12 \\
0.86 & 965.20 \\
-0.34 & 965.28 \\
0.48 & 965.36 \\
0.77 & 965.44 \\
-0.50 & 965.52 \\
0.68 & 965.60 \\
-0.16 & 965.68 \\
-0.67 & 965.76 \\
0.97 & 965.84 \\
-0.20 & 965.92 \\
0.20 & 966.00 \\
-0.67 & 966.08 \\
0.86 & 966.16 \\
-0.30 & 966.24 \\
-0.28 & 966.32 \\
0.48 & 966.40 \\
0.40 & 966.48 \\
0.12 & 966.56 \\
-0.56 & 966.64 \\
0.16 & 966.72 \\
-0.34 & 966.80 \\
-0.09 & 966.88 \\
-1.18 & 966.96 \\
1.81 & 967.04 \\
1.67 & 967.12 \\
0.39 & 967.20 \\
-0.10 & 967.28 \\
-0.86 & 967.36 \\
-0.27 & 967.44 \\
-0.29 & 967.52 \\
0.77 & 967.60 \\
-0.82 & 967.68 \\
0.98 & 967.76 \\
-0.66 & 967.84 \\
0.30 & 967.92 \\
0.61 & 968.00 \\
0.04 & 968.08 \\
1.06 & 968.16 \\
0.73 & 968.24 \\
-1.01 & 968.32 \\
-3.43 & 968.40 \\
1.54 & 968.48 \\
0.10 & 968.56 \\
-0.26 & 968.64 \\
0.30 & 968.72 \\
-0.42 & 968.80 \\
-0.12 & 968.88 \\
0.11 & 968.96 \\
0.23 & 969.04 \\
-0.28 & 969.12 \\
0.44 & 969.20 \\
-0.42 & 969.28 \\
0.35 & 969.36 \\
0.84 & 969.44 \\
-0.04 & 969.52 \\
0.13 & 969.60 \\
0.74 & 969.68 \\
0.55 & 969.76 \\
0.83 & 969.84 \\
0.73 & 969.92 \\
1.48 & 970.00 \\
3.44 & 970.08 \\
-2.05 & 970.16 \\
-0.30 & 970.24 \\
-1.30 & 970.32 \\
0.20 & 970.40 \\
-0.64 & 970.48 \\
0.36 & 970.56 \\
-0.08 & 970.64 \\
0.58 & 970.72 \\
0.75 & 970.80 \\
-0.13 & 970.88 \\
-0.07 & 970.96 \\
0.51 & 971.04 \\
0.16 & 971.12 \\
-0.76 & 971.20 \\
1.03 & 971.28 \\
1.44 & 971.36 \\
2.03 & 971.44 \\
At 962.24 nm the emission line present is [O II] 3727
